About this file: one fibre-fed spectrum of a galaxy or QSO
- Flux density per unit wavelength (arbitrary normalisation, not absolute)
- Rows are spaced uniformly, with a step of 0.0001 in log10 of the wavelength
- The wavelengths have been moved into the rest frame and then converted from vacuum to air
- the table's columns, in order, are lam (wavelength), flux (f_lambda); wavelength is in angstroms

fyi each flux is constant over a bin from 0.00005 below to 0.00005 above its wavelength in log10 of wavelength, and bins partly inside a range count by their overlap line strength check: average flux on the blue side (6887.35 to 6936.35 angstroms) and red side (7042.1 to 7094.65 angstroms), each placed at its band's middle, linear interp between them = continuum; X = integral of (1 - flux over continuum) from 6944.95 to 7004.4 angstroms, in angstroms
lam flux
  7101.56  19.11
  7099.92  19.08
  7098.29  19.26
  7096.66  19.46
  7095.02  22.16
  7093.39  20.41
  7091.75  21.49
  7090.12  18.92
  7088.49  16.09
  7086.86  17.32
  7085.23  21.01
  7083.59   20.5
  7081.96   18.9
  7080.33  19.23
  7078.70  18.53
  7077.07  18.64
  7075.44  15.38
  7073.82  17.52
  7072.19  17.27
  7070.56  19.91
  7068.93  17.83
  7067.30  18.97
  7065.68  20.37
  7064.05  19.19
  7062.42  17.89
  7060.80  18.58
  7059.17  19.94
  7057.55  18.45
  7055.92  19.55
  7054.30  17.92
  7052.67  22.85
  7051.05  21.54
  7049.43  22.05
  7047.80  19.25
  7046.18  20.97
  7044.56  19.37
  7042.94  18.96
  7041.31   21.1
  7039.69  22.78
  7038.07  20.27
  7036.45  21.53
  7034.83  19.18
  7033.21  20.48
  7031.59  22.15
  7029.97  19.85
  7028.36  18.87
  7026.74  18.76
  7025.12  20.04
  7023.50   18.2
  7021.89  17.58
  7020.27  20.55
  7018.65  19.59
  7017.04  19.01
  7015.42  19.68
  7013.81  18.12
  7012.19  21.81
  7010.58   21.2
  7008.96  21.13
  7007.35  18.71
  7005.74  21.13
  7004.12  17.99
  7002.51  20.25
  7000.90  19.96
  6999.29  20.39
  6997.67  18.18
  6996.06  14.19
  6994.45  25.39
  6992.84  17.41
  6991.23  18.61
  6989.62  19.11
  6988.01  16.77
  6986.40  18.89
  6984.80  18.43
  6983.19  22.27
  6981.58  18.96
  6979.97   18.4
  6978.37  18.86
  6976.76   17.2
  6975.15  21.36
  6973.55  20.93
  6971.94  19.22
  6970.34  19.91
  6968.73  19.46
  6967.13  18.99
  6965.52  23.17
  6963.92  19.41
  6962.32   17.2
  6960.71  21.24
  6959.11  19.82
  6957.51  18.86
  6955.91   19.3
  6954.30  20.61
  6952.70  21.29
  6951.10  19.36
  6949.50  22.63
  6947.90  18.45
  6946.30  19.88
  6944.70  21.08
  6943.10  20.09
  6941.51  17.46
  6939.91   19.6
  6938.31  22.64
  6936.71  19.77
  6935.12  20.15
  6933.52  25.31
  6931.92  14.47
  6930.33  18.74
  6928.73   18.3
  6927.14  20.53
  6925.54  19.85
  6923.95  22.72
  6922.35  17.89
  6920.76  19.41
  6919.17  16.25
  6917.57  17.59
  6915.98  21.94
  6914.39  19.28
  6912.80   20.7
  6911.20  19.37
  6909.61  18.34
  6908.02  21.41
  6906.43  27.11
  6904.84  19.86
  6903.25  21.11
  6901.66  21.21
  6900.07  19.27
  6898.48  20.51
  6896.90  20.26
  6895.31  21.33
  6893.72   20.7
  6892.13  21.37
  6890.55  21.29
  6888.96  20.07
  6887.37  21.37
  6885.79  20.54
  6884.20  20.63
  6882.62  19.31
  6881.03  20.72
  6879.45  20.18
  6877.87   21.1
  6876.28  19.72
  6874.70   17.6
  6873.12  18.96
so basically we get 0.84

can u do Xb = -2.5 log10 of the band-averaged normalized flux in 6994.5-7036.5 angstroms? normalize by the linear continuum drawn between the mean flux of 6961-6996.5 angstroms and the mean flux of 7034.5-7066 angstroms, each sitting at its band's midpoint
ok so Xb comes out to 0.006 mag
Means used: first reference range 19.4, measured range 19.6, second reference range 20.1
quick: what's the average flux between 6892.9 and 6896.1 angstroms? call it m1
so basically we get 21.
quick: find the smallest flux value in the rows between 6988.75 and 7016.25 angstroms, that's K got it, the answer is 14.19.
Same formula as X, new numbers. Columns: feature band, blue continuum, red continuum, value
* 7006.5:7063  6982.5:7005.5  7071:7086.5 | -3.2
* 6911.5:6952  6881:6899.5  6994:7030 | 1.0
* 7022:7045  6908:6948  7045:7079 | -0.9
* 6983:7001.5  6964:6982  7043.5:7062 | 0.7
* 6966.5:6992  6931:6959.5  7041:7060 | 1.1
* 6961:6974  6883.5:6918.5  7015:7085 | 0.2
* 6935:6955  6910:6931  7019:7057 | -0.7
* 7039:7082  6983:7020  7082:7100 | 0.4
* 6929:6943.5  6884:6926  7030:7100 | 0.4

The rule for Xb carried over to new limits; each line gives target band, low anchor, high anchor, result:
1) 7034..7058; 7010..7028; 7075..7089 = -0.074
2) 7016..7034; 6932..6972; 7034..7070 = 0.023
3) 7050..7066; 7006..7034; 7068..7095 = -0.026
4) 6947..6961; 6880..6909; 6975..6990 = -0.030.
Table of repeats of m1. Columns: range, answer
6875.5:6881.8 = 20.4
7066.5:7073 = 18.5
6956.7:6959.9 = 19.4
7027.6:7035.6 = 20.1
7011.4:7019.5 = 19.6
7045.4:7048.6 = 20.1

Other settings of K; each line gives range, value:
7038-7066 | 17.89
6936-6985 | 17.2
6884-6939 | 14.47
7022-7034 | 18.2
